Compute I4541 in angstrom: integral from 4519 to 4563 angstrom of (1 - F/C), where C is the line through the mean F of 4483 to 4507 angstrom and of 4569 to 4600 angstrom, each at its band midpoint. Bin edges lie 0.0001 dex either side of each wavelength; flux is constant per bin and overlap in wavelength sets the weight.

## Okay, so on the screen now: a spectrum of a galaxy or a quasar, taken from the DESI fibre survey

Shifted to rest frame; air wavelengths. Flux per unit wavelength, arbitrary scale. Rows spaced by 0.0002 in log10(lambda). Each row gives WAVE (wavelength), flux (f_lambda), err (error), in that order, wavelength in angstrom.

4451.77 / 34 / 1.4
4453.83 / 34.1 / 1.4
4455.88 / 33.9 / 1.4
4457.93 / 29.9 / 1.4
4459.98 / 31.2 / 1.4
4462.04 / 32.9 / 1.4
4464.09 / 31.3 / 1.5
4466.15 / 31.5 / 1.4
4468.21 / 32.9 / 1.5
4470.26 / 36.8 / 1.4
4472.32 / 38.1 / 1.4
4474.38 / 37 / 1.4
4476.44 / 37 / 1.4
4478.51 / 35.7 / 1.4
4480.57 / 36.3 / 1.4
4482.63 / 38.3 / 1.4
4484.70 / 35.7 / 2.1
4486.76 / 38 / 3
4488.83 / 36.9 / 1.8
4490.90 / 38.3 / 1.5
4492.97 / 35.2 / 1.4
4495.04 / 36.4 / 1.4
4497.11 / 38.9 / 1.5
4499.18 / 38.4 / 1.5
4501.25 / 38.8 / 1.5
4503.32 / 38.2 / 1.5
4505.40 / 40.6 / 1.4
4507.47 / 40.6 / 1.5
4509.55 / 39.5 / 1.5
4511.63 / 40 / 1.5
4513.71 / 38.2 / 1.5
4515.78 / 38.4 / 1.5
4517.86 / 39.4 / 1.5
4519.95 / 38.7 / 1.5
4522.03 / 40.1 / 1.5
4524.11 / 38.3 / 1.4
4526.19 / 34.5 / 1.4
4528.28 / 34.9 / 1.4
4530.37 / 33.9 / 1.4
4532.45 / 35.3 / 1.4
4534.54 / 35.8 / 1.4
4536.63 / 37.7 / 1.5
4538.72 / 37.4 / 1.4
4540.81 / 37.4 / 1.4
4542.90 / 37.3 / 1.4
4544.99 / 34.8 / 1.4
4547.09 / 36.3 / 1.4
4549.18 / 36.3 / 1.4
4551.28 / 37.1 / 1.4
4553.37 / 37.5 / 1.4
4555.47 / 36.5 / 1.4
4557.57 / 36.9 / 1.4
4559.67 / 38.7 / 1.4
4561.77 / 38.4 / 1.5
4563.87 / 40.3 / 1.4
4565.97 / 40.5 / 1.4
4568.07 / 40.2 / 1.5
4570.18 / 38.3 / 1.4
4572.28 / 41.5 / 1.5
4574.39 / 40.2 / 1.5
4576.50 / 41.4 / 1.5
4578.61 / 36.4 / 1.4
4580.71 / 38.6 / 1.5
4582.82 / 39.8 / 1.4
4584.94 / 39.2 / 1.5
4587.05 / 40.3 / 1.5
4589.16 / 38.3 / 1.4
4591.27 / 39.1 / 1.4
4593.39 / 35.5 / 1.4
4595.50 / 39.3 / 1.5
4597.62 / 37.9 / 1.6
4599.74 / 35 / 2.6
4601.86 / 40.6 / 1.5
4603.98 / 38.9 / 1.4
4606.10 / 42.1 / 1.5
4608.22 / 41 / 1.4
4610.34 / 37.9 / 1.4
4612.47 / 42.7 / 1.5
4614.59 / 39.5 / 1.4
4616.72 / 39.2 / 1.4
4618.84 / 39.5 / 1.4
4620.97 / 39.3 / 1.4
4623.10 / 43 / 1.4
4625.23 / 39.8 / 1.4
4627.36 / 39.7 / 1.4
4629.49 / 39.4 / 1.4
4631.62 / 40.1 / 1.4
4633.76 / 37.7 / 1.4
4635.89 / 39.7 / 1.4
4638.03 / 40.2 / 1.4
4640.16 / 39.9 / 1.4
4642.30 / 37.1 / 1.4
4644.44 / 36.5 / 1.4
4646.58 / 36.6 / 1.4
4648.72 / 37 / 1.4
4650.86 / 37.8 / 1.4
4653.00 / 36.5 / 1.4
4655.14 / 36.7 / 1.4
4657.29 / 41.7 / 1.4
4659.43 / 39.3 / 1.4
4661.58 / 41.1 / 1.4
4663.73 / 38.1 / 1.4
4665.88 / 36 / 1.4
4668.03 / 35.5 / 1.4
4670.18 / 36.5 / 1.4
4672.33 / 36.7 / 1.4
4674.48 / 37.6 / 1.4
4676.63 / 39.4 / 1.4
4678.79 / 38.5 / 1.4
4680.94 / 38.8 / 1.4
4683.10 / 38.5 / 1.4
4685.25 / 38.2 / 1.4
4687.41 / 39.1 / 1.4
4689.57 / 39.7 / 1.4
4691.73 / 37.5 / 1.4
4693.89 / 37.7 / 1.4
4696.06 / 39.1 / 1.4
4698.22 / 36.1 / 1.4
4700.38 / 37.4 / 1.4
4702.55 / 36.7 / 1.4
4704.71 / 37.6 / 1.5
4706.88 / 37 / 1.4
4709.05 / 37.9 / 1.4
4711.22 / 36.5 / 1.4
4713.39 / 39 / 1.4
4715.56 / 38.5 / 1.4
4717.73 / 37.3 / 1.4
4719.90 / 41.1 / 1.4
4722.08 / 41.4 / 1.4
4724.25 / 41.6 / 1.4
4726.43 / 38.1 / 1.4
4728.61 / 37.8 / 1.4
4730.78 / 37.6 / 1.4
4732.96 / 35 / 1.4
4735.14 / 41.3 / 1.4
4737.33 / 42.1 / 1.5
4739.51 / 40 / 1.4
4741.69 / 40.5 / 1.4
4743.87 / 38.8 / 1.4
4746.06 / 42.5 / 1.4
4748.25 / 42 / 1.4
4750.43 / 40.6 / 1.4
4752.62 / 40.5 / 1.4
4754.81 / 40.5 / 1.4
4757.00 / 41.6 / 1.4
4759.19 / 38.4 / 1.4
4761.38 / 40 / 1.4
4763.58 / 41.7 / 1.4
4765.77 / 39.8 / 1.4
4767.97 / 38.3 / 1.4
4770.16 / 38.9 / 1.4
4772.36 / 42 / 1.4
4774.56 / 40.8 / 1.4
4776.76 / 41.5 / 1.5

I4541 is 1.7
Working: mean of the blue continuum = 37.8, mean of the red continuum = 38.8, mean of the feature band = 36.9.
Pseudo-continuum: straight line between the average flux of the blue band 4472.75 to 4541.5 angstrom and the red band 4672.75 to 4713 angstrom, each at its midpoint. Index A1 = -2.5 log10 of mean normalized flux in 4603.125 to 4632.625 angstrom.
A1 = -0.07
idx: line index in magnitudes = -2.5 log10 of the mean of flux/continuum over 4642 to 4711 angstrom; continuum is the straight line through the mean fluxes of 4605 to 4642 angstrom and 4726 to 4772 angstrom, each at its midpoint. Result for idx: 0.06 mag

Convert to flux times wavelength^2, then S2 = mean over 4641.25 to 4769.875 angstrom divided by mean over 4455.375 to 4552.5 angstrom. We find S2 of 1.2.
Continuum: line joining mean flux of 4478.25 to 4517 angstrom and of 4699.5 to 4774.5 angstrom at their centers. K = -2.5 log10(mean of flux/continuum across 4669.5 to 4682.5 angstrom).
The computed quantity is 0.03 mag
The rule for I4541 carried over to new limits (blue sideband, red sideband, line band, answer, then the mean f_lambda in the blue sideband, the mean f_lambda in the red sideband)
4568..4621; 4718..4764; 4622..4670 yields 1.2 angstrom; 39.3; 40.1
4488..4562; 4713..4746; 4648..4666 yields 0.2 angstrom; 37.5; 39.4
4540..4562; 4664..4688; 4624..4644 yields -0.9 angstrom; 37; 37.7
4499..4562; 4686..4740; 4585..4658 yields -1.8 angstrom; 37.6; 38.5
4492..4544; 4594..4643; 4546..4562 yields 0.5 angstrom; 37.8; 39.5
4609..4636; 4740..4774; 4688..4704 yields 0.9 angstrom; 39.8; 40.4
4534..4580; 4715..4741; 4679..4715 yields 1.1 angstrom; 38.1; 39.4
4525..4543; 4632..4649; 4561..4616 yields -3.3 angstrom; 36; 38.2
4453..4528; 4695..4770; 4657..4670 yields 0.1 angstrom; 36.7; 39.2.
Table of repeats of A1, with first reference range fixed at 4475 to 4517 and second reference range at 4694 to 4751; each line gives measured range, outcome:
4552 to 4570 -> -0.01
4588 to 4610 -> -0.01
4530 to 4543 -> 0.05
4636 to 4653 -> 0.02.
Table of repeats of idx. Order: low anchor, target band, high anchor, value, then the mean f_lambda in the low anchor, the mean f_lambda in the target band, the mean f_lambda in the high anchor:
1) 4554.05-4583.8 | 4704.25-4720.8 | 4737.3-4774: 0.06 mag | 39.1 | 38.1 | 40.4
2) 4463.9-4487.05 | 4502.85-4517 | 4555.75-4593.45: -0.07 mag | 35.8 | 39.4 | 39.1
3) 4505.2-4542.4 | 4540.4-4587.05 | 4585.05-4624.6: 0.00 mag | 37.7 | 38.4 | 39.4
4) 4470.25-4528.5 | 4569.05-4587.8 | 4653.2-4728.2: -0.04 mag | 37.9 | 39.5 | 38.3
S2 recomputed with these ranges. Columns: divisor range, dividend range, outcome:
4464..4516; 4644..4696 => 1.10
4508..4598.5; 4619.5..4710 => 1.06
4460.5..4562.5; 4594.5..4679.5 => 1.11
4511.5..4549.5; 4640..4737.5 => 1.10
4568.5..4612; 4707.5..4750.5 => 1.07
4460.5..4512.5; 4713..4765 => 1.21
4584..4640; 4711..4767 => 1.07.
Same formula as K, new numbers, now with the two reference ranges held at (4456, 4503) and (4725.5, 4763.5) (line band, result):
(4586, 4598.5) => -0.03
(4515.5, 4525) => -0.08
